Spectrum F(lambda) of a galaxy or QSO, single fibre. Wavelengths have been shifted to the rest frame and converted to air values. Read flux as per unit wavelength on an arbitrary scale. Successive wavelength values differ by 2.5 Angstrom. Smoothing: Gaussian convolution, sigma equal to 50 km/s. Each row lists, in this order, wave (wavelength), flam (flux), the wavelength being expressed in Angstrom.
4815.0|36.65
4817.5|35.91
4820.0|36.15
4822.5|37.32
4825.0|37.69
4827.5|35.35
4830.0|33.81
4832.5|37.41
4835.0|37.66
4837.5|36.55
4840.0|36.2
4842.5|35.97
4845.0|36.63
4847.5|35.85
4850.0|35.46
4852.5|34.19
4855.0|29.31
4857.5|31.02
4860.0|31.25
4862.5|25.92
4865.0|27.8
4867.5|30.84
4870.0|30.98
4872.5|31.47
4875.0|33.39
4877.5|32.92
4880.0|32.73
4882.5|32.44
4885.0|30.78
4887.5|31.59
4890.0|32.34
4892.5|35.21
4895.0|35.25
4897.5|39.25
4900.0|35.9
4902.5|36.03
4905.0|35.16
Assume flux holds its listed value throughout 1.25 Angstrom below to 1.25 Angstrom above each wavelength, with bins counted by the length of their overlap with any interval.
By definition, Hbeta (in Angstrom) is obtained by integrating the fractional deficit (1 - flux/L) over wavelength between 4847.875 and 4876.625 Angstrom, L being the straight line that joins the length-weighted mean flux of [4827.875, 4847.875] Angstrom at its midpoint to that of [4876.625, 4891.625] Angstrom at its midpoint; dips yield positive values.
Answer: 2.4 Angstrom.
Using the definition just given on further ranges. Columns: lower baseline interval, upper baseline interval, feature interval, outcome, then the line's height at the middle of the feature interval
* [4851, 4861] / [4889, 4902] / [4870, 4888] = 1.0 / 34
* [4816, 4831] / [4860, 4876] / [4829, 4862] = -1.4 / 33.1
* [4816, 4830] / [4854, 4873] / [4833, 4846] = -1.2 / 33.6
